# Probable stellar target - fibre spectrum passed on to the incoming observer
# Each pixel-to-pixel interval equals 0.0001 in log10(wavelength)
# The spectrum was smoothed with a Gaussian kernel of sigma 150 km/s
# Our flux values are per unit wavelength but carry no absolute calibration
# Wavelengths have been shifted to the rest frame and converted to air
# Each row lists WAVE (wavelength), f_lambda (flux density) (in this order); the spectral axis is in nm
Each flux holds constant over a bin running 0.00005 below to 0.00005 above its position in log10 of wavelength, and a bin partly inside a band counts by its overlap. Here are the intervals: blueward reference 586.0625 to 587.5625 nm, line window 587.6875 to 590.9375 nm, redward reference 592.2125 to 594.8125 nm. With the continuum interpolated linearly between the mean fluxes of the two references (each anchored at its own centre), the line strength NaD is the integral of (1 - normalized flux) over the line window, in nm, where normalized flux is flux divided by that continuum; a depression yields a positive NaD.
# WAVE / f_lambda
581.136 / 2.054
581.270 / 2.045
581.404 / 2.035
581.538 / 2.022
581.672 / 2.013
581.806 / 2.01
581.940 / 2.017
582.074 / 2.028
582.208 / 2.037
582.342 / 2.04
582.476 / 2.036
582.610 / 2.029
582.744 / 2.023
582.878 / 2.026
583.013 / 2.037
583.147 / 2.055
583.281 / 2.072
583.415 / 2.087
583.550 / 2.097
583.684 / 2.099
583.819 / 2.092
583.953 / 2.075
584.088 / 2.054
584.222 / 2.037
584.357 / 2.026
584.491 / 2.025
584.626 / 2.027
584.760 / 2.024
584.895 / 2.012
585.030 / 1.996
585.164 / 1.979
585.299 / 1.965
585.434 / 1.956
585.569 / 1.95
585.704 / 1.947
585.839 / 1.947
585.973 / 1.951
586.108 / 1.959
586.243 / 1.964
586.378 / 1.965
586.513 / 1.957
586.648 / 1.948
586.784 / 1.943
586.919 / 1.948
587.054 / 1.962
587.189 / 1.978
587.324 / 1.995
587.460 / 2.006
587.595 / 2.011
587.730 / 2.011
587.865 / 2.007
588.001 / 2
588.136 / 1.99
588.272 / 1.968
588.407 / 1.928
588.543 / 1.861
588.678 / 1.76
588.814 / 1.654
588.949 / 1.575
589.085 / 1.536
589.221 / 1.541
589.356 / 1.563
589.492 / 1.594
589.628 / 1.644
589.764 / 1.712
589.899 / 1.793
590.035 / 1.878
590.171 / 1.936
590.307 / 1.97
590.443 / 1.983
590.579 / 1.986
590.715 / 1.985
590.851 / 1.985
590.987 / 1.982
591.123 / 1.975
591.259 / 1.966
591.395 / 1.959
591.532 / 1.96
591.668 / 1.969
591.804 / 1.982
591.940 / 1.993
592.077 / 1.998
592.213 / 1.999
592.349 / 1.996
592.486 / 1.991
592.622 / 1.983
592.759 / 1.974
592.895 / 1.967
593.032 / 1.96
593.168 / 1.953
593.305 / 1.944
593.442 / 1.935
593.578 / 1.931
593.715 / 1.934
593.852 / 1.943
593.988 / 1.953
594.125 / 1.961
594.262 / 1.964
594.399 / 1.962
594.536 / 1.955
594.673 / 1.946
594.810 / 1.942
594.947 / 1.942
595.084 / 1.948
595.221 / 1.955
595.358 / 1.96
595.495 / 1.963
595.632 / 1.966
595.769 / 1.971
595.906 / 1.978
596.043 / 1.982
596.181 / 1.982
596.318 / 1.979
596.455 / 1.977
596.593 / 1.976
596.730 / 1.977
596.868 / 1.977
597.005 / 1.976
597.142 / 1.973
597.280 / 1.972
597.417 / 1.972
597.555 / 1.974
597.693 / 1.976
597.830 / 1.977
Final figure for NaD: 0.23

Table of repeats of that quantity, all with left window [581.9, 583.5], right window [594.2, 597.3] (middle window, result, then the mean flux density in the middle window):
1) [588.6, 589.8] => 0.23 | 1.62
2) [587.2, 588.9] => 0.07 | 1.93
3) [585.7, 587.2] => 0.05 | 1.96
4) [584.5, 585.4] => 0.01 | 2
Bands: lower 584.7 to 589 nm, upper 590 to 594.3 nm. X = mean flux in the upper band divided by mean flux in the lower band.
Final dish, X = 1.01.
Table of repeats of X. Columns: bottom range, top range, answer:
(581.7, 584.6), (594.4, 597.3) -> 0.96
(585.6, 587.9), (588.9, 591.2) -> 0.92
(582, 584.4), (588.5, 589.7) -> 0.79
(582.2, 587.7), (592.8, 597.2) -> 0.98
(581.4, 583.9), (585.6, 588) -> 0.96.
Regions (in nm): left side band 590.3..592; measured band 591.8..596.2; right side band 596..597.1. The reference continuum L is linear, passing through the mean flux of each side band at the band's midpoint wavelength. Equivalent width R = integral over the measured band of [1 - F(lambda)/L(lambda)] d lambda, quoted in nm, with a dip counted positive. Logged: 0.03 nm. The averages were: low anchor 1.98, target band 1.96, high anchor 1.98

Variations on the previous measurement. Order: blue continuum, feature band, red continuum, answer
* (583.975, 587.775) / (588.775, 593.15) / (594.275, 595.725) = 0.20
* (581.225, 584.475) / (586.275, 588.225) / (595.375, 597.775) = 0.04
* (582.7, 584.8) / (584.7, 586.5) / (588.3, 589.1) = -0.03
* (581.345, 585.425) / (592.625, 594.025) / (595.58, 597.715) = 0.03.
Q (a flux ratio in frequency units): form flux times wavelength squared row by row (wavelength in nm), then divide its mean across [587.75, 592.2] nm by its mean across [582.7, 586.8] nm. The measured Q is 0.95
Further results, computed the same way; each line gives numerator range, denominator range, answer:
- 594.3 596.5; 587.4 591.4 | 1.08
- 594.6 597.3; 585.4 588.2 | 1.03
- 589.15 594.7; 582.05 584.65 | 0.96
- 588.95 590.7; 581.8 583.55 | 0.88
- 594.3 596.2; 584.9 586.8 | 1.03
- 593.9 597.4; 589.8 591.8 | 1.03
